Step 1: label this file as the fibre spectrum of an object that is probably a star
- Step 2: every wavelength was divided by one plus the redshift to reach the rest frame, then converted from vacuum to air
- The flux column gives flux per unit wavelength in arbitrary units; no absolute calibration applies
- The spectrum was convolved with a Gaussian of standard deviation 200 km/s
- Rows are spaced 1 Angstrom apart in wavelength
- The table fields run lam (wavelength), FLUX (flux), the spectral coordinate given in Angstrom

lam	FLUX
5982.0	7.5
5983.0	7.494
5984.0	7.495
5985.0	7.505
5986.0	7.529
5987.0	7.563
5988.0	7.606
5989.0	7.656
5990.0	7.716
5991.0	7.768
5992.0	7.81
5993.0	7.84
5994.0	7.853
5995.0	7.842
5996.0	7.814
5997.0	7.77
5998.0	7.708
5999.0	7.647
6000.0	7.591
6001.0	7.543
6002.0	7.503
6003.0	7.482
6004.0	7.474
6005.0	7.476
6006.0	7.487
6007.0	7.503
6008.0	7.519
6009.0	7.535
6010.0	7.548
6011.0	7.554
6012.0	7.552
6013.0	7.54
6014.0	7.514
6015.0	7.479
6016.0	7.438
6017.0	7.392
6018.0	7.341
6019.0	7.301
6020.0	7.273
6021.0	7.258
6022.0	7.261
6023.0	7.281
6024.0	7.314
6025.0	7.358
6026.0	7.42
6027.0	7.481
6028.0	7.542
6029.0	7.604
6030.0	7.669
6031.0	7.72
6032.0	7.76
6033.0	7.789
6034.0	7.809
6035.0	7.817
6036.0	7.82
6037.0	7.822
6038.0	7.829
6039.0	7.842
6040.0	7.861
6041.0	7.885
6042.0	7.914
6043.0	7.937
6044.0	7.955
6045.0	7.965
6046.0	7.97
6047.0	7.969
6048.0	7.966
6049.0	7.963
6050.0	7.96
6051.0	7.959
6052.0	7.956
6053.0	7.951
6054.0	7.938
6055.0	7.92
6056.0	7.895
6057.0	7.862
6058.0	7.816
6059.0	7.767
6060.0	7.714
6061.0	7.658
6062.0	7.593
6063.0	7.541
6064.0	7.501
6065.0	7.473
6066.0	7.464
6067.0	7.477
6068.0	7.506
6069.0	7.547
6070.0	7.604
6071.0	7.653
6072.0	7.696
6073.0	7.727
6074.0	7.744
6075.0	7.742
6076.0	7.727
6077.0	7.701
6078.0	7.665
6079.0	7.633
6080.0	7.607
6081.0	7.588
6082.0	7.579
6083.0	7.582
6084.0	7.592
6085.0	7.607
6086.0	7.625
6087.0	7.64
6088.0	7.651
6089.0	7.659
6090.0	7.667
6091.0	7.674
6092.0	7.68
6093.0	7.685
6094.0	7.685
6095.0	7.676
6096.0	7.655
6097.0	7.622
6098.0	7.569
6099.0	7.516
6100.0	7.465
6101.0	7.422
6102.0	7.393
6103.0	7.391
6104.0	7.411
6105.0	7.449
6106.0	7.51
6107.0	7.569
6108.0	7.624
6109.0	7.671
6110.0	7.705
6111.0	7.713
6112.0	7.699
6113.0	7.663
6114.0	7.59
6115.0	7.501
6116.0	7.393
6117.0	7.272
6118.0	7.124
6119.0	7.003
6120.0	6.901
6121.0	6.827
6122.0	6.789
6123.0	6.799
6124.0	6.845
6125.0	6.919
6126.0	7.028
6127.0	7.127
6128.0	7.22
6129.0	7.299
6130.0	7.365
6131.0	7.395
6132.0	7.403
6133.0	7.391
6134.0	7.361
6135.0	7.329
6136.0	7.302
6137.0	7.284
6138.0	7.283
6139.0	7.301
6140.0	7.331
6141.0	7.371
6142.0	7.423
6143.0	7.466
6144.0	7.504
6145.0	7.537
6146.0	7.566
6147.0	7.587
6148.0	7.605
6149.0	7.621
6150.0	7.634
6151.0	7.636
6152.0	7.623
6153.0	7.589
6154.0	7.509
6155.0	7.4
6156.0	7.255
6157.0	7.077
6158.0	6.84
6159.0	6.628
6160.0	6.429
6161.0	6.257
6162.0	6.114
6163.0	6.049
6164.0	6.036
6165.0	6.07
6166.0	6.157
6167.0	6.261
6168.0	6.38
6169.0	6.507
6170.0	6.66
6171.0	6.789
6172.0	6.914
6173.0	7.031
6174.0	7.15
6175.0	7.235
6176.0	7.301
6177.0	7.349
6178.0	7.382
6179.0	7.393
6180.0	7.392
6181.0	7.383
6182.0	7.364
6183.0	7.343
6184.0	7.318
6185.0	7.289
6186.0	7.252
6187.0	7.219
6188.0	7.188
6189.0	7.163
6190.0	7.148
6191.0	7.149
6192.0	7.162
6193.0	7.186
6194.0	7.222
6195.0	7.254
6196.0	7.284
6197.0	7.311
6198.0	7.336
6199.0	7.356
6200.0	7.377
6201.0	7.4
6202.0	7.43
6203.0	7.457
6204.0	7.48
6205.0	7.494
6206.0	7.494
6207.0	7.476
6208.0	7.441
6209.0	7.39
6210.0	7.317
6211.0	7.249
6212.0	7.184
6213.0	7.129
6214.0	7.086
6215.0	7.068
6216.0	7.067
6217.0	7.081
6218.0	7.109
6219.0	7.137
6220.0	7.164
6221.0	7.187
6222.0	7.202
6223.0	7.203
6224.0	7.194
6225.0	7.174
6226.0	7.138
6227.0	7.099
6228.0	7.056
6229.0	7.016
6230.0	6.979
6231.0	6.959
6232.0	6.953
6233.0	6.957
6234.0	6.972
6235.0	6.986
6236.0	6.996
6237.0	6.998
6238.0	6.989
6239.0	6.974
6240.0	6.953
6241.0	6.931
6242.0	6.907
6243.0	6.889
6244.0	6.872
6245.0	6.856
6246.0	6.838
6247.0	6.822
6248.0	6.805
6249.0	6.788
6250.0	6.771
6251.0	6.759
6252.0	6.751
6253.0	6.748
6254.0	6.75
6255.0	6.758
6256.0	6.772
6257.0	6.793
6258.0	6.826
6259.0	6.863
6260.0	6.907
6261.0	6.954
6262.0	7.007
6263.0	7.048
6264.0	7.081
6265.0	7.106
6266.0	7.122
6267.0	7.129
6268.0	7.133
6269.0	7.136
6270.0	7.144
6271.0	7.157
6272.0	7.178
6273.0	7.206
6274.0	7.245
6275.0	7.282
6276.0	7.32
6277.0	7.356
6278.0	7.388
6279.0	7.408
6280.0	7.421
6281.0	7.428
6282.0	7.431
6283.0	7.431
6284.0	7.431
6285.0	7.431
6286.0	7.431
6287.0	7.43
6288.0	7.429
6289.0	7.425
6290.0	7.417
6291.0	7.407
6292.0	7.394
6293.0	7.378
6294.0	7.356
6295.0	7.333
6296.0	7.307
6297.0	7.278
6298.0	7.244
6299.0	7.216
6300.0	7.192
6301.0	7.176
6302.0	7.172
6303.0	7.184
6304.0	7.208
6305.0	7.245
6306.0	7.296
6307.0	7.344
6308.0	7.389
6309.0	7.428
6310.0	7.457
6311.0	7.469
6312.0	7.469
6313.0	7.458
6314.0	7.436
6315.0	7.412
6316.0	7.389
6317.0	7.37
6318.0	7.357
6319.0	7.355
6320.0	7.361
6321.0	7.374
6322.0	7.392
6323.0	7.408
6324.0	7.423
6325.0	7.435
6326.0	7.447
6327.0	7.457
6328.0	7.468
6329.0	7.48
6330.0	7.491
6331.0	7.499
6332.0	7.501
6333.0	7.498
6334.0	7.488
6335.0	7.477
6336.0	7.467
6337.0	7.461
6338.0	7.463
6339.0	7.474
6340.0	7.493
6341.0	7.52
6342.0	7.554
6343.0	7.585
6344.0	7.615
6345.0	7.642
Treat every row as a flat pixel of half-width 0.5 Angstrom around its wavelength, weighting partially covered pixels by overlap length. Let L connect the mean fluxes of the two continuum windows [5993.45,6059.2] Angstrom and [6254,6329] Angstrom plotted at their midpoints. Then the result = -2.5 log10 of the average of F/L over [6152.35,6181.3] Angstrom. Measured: 0.09 mag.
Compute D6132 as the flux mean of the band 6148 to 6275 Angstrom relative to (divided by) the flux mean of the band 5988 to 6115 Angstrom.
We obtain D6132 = 0.92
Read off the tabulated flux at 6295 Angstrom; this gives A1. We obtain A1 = 7.333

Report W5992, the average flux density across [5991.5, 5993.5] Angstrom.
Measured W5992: 7.82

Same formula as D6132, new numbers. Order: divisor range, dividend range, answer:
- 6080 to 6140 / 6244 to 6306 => 0.96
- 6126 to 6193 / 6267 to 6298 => 1.03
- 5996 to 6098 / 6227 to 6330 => 0.94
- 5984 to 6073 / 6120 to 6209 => 0.94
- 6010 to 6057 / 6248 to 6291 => 0.93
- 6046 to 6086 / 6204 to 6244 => 0.92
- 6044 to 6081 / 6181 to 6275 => 0.92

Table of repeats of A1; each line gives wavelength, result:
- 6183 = 7.343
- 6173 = 7.031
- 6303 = 7.184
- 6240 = 6.953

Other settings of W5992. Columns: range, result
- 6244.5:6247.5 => 6.84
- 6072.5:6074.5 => 7.74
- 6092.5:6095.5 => 7.68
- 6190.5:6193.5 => 7.17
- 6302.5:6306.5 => 7.23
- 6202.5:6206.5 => 7.48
